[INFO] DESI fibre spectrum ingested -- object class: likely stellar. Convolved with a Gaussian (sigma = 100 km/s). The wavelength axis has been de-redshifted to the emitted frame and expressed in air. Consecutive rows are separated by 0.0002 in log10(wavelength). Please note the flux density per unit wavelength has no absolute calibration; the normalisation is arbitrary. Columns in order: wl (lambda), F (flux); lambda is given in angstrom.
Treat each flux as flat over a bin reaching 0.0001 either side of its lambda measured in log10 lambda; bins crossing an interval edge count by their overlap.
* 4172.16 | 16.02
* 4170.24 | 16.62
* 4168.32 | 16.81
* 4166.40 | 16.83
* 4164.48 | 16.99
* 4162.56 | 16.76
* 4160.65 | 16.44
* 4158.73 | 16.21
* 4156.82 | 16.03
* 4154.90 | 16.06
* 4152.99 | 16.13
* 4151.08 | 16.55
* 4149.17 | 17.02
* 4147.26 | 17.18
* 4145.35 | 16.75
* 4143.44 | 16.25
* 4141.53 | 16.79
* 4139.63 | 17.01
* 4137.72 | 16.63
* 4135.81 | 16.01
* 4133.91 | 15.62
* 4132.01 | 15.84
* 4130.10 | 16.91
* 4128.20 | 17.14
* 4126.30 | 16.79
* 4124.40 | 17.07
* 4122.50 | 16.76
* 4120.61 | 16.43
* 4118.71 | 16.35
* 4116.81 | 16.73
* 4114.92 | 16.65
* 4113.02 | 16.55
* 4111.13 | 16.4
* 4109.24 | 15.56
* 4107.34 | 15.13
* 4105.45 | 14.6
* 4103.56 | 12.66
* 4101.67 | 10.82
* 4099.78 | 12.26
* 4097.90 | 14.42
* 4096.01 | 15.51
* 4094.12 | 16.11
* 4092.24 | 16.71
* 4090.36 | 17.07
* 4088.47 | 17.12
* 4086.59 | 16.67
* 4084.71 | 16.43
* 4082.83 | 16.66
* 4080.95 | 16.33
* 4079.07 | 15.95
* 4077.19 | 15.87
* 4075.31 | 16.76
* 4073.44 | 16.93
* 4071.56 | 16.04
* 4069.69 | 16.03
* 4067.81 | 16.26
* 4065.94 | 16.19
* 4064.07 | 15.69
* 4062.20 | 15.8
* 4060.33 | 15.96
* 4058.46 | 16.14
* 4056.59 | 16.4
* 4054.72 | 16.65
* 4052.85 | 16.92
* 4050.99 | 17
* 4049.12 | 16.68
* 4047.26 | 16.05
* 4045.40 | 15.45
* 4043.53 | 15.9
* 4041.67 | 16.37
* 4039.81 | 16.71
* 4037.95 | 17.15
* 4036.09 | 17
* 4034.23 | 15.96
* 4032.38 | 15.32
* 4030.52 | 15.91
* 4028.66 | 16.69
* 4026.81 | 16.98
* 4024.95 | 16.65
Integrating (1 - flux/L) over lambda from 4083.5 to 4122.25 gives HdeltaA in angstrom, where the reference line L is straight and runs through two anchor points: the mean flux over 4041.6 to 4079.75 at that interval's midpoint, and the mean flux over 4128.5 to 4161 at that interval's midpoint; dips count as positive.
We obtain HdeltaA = 1.9 angstrom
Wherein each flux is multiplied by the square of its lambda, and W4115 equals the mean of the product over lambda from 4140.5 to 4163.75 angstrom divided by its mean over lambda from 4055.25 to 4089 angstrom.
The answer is 1.05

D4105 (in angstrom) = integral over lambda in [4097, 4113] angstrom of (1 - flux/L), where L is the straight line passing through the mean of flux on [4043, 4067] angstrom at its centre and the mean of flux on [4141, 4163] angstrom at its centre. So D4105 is 2.2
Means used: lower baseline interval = 16.2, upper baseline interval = 16.5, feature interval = 14.1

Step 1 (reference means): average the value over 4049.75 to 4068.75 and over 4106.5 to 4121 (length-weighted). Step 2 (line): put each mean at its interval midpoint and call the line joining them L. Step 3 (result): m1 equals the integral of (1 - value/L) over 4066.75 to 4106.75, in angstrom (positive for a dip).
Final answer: 1.68 angstrom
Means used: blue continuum 16.3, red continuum 16.2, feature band 15.6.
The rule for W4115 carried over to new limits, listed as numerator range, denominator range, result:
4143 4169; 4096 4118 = 1.15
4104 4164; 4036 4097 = 1.03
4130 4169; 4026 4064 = 1.06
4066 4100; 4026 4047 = 1.01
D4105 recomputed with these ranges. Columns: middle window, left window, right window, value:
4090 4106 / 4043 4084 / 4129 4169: 2.0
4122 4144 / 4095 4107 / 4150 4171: -2.2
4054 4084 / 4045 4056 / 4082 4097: 0.5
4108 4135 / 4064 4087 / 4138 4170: 0.0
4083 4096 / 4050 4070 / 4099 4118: -1.0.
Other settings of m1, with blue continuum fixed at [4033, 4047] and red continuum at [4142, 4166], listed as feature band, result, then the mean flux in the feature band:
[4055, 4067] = 0.22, 16.1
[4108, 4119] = 0.08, 16.3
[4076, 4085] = 0.09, 16.2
